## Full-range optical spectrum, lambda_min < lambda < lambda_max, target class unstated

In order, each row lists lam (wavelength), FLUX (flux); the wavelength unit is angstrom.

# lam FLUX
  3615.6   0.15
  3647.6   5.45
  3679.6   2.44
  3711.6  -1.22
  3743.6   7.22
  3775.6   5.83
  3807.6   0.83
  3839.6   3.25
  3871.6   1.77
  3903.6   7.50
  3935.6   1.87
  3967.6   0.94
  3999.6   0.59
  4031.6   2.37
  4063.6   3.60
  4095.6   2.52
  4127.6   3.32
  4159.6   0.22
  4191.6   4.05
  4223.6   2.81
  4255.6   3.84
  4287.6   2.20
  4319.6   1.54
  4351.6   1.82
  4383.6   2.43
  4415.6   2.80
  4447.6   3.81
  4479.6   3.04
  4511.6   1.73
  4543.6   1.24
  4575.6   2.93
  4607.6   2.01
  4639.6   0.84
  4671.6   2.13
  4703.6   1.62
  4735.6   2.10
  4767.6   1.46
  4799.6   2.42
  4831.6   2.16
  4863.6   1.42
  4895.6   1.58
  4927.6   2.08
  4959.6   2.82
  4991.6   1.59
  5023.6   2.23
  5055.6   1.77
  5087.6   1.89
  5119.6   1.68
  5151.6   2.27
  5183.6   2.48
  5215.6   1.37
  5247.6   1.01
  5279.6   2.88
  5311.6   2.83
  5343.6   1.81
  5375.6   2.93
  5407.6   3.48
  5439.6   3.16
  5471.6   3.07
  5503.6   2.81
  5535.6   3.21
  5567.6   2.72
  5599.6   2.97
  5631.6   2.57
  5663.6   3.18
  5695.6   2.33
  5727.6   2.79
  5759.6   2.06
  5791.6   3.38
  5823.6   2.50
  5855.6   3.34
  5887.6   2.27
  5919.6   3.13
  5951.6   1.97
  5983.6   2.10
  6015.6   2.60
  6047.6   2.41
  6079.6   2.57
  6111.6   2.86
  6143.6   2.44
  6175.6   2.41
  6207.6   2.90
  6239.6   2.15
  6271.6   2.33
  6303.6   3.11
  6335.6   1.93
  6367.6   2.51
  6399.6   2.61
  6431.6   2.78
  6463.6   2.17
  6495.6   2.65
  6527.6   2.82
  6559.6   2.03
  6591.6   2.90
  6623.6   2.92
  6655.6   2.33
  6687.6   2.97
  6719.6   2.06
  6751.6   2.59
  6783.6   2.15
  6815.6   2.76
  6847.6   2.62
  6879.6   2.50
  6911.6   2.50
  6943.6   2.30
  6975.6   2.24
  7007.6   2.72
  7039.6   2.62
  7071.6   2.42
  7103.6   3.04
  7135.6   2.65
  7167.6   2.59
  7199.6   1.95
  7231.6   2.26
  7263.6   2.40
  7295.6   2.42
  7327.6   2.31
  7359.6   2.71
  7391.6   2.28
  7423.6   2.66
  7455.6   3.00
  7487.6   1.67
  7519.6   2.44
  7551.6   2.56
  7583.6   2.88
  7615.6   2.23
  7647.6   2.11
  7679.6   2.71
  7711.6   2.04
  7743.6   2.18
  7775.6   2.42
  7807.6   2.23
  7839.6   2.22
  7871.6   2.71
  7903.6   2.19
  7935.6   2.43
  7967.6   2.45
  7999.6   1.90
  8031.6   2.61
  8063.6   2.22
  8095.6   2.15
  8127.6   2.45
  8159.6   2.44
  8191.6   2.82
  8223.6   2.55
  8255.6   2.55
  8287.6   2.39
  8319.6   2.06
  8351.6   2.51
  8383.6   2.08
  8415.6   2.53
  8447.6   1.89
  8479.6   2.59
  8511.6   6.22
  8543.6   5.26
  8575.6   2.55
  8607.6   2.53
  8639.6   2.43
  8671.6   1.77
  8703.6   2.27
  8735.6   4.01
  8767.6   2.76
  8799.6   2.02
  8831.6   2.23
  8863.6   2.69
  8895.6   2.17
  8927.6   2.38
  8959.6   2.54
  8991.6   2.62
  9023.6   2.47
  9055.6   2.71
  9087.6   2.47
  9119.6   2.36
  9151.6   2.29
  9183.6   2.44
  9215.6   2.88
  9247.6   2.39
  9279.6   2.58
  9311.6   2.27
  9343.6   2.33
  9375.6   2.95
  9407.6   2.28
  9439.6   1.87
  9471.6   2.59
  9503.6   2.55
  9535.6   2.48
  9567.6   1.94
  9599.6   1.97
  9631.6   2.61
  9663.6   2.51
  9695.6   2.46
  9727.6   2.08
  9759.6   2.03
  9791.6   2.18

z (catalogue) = 0.299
